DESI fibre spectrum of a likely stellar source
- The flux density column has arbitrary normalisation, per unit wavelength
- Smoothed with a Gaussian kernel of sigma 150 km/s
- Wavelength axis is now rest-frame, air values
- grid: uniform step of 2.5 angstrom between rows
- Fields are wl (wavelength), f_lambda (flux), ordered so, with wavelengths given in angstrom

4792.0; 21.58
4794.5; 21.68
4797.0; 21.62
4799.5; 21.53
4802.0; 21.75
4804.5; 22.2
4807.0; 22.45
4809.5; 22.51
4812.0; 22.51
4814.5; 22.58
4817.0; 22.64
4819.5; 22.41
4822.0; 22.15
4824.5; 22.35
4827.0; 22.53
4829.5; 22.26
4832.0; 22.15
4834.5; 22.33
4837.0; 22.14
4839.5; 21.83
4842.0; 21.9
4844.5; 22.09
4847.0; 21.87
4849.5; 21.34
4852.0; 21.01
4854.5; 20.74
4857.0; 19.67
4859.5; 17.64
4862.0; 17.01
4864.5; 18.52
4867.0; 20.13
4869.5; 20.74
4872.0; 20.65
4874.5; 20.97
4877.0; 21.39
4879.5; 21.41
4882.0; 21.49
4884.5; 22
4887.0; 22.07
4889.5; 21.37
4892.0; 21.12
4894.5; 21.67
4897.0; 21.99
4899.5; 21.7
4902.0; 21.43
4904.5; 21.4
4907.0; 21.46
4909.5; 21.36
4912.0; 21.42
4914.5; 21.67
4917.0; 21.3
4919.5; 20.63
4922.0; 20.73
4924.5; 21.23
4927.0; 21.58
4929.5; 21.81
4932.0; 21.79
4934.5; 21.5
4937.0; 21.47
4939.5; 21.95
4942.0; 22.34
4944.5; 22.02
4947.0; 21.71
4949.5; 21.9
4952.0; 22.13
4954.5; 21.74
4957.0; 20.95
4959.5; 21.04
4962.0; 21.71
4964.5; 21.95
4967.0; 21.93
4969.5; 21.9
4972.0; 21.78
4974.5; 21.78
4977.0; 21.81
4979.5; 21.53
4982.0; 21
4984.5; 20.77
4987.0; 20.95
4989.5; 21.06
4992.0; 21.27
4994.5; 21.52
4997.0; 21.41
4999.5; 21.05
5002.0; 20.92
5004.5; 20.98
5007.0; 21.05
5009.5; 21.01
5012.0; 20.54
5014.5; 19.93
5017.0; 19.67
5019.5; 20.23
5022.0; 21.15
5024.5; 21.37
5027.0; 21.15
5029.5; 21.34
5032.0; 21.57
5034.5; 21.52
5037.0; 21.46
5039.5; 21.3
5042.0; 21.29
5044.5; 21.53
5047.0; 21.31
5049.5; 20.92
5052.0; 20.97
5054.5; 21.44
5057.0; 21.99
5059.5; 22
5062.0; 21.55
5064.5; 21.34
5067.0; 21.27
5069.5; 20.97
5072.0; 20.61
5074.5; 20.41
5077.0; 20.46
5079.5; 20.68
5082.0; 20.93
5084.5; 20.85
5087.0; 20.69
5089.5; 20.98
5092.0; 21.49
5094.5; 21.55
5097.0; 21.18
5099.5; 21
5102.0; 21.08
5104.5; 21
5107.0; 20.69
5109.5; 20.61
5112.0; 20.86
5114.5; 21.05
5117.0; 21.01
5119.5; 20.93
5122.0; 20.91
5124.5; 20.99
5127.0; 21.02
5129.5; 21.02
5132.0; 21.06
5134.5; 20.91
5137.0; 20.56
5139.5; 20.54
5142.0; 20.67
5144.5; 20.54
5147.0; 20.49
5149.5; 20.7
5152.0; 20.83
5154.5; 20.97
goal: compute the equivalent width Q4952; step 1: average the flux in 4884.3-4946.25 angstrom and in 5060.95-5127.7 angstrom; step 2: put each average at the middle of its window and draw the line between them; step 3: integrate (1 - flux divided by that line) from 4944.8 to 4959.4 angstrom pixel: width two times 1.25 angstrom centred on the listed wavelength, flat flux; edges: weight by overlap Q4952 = -0.2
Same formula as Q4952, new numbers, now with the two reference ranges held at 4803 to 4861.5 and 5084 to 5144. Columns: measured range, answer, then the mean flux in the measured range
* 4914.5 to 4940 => 0.1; 21.4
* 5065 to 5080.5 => 0.2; 20.8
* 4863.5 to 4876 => 0.8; 20.3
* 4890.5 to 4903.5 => 0.0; 21.6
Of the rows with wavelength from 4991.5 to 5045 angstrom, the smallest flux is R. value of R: 19.67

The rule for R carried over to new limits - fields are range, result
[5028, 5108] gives 20.41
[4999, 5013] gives 20.54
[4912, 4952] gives 20.63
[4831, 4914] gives 17.01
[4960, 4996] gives 20.77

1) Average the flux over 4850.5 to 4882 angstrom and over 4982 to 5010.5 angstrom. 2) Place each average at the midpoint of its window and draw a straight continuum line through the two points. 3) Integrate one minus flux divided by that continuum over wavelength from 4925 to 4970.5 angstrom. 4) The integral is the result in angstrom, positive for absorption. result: -2.3 angstrom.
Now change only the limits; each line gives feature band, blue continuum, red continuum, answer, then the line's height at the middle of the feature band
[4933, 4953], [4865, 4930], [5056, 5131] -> -0.60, 21.2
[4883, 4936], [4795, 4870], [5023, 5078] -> -0.29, 21.4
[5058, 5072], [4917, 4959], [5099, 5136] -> -0.16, 21.1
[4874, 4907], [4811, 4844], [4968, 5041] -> 0.50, 21.9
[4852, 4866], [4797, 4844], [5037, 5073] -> 1.98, 22.1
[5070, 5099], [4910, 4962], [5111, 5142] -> 0.19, 21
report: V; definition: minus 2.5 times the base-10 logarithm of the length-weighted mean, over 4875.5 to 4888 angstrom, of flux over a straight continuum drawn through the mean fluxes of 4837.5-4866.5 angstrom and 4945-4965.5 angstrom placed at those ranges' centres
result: -0.05 mag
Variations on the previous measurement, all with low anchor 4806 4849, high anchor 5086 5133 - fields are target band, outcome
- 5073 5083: 0.03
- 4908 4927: 0.03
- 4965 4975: -0.01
